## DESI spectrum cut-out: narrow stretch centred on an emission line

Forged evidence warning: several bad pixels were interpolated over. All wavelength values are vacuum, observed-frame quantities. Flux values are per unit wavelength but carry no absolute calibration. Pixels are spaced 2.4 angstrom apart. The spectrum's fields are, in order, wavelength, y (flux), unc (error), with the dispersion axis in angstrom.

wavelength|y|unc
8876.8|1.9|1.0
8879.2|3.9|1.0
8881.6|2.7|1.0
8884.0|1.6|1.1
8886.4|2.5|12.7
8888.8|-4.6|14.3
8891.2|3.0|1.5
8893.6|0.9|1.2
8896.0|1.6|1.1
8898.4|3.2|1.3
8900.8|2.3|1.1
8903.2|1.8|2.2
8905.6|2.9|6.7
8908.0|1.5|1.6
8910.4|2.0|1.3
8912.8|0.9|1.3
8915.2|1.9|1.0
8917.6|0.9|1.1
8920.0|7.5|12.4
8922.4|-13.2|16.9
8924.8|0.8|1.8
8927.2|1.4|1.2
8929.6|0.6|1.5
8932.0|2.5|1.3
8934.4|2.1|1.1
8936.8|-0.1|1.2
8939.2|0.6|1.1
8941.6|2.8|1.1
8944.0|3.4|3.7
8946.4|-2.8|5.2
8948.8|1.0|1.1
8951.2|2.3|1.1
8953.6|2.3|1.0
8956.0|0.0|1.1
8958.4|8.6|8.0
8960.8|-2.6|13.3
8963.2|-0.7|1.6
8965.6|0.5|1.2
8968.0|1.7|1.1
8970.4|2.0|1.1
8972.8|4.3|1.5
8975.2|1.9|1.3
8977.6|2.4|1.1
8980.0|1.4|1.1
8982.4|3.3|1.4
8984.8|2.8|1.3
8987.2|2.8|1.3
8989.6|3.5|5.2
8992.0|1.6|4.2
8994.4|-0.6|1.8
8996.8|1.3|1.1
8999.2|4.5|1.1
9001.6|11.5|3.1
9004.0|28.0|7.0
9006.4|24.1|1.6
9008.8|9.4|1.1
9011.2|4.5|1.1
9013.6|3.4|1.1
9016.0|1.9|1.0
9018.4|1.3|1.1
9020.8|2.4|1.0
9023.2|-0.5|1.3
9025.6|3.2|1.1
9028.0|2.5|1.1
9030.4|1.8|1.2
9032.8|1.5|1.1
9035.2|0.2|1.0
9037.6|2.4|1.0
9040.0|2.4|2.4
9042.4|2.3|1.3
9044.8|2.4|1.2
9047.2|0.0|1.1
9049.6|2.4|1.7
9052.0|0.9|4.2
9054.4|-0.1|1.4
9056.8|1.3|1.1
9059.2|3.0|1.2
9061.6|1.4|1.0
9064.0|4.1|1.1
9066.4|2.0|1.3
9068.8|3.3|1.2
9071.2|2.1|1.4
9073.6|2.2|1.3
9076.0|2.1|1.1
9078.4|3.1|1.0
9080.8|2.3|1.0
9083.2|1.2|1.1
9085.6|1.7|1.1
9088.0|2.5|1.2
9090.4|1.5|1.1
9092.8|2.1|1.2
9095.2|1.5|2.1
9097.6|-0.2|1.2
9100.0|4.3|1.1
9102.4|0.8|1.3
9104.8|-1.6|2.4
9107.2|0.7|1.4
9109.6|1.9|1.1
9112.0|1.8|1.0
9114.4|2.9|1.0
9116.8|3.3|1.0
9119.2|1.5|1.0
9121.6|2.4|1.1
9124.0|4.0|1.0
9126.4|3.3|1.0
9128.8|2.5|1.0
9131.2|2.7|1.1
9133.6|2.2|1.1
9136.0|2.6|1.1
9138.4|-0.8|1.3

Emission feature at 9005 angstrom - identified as H-beta 4861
